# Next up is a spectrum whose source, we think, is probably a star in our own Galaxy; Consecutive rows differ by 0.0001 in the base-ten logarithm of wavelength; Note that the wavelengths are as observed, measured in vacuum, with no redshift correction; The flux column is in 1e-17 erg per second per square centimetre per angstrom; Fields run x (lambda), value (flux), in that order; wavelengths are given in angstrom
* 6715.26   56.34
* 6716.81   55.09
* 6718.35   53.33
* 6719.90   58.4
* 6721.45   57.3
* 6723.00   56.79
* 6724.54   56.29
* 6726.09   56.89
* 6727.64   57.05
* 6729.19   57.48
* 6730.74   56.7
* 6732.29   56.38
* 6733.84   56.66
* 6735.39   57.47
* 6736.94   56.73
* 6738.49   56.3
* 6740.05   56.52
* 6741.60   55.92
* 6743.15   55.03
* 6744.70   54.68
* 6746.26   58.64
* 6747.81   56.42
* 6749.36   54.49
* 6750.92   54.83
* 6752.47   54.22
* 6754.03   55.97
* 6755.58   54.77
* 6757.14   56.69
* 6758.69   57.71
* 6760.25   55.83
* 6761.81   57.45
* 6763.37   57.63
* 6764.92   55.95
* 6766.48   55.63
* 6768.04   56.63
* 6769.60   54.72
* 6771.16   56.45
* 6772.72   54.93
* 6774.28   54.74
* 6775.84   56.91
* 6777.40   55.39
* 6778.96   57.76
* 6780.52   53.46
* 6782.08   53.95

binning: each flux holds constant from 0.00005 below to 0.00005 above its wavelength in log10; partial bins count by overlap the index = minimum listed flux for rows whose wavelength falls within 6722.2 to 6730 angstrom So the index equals 56.29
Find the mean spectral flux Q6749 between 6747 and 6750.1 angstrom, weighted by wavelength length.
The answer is 55.6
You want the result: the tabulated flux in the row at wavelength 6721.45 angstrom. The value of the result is 57.3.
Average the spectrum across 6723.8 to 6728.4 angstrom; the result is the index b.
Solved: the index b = 56.7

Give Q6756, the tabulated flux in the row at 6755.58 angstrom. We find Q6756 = 54.77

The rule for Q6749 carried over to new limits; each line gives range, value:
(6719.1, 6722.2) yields 57.7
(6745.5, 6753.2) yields 55.8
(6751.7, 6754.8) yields 55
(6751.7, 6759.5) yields 55.9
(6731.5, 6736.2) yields 56.9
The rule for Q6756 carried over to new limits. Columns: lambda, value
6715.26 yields 56.34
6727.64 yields 57.05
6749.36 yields 54.49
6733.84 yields 56.66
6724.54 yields 56.29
